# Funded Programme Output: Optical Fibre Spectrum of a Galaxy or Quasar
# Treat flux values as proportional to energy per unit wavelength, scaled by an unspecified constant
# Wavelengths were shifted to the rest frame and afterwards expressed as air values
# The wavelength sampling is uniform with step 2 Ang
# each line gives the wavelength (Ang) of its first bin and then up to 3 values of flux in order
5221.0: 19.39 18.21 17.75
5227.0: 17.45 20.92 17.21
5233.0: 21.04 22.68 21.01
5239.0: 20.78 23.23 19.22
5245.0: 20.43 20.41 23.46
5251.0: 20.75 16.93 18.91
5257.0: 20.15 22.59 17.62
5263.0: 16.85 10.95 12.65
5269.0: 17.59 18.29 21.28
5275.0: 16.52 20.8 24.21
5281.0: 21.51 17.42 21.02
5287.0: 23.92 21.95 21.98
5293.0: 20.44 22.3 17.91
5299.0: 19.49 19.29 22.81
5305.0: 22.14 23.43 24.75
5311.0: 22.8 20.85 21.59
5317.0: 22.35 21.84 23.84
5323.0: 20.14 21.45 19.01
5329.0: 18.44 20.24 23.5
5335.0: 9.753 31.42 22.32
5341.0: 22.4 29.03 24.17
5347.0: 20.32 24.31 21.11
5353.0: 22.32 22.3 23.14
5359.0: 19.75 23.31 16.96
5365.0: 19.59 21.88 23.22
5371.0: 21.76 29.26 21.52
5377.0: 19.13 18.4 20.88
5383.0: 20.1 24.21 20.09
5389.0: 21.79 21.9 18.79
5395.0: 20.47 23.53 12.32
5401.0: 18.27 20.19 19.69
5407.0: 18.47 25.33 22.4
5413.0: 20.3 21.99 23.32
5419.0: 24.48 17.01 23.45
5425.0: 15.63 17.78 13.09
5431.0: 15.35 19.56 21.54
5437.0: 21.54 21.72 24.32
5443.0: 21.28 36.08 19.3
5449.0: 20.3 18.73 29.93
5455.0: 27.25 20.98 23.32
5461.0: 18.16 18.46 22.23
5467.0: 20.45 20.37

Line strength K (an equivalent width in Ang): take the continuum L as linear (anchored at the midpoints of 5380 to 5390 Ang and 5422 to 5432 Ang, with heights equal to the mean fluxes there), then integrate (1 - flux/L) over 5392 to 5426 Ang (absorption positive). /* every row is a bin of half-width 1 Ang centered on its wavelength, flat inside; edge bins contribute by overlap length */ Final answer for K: -2.7 Ang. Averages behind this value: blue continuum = 21.4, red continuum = 17.1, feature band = 20.3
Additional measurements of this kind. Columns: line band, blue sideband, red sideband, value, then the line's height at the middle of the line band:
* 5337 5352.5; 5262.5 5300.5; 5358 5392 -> -2.3 Ang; 20.7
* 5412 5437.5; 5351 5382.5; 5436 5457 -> 4.0 Ang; 23.3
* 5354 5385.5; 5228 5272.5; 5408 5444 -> -2.2 Ang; 20.2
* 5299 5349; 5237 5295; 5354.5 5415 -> -4.0 Ang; 20.4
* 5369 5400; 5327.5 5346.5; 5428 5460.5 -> 1.6 Ang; 22.2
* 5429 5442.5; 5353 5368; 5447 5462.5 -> 1.2 Ang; 22.1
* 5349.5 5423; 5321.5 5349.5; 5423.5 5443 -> -2.4 Ang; 20.5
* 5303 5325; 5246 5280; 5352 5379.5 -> -2.3 Ang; 20.2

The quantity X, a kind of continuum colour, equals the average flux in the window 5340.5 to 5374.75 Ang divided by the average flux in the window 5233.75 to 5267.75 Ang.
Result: 1.17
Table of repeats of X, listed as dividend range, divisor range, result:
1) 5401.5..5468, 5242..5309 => 1.07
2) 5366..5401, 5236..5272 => 1.11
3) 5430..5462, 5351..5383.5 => 1.05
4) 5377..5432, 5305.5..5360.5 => 0.90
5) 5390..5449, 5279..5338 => 0.97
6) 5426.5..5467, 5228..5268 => 1.11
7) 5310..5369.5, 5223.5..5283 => 1.12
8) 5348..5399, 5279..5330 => 1.00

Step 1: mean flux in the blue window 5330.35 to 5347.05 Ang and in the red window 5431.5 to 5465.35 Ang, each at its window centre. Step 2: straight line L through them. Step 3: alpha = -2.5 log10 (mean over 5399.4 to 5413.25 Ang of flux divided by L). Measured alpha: 0.12 mag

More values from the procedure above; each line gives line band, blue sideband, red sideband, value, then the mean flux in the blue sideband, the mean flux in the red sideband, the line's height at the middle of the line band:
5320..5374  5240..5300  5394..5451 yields -0.10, 19.7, 20.6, 20.2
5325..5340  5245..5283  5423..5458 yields -0.04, 19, 21.5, 19.9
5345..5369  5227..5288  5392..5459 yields -0.06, 19.6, 21.1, 20.5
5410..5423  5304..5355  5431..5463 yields 0.04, 22.1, 22.6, 22.4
